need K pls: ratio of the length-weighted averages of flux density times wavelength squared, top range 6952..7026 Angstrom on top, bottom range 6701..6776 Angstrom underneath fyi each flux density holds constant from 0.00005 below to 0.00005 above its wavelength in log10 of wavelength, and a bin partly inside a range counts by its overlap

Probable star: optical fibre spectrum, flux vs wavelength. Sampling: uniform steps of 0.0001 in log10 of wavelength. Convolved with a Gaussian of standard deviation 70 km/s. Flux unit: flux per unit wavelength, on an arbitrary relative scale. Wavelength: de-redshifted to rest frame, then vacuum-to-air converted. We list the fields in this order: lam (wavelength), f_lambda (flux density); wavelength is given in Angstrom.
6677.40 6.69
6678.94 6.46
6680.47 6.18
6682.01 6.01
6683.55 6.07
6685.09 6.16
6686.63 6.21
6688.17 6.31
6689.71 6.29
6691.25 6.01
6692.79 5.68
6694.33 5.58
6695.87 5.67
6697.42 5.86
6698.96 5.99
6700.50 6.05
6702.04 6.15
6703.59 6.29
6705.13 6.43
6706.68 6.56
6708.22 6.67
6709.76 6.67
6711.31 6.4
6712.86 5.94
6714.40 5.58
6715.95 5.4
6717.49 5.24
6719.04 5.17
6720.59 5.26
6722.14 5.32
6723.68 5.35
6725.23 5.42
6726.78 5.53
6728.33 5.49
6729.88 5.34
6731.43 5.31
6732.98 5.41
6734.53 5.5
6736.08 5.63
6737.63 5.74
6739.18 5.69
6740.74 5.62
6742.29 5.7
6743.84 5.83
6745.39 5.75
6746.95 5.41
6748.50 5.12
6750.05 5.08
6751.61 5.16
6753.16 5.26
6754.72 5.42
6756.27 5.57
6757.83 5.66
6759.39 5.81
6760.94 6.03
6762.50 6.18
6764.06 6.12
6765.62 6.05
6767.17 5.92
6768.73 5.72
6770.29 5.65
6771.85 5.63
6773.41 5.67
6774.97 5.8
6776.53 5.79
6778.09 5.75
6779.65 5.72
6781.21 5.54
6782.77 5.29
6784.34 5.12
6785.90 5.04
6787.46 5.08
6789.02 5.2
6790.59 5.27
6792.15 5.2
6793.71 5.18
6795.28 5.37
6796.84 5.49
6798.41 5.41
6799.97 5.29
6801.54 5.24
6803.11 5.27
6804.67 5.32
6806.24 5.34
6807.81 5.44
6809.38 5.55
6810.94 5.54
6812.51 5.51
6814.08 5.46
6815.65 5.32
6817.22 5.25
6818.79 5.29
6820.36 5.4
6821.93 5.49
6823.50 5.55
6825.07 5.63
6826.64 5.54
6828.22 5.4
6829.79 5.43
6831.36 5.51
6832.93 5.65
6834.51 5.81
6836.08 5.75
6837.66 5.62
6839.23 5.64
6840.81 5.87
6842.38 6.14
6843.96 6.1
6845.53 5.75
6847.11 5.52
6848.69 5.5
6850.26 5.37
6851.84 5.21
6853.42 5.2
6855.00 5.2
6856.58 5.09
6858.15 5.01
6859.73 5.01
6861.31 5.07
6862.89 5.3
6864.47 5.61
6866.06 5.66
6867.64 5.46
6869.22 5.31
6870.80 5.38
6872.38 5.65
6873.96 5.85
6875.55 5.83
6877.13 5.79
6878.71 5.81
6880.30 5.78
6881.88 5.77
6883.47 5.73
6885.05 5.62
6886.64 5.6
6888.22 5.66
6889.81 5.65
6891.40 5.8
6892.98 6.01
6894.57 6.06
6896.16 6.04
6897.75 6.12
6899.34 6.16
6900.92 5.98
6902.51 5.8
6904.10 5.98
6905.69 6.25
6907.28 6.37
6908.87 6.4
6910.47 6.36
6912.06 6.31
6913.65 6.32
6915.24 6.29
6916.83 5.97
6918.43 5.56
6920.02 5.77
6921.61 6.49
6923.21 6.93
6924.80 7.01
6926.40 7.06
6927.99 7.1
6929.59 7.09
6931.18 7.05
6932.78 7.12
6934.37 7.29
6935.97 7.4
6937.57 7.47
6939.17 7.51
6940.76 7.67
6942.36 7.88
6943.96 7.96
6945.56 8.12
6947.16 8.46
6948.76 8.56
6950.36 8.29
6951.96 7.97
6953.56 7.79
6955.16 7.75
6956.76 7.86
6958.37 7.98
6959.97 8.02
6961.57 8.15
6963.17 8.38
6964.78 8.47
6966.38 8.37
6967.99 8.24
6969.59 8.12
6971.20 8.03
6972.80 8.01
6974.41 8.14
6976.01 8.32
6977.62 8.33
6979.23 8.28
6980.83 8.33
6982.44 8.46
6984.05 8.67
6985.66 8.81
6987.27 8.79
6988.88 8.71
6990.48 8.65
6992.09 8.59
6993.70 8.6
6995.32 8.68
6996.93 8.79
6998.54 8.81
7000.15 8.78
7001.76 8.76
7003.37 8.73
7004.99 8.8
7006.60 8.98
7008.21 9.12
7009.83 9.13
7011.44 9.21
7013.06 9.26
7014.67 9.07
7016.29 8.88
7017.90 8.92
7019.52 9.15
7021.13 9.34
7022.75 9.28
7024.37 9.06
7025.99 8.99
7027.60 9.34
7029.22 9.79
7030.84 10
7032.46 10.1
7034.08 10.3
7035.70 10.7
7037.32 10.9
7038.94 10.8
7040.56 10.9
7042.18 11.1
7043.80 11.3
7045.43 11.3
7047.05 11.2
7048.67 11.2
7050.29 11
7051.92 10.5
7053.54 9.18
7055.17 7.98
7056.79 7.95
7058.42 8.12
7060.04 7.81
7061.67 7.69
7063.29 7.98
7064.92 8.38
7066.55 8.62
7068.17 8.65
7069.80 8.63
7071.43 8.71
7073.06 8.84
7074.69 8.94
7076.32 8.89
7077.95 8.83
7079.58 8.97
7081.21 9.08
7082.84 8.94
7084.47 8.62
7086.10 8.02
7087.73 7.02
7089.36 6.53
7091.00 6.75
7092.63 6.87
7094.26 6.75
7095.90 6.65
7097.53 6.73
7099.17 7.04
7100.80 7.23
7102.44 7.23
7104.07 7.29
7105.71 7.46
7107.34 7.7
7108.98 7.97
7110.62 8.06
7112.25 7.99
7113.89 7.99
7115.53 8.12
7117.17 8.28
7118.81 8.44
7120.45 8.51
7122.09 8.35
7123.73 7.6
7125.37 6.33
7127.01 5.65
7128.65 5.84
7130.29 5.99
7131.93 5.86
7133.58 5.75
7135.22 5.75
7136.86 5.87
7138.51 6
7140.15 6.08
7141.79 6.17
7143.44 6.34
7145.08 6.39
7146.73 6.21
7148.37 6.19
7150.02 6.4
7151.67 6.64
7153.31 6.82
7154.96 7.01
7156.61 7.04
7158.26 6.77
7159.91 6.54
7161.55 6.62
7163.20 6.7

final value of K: 1.62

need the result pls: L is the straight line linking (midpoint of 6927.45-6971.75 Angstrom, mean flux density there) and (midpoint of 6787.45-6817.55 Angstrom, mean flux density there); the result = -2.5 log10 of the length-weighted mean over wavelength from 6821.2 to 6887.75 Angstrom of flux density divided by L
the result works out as 0.12 mag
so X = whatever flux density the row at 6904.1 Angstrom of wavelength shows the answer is 5.98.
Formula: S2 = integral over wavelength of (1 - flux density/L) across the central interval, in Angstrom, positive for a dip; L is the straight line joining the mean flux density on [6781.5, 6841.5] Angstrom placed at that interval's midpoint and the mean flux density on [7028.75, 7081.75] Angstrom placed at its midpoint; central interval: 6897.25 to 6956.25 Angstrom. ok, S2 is 3.2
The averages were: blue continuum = 5.41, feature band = 6.97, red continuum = 9.52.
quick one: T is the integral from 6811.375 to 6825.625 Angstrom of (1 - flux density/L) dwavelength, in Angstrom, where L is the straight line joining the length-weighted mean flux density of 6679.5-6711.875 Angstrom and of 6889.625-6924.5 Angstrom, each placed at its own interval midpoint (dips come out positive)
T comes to 1.7 Angstrom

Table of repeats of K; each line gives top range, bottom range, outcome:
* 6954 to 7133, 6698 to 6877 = 1.65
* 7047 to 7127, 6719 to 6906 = 1.58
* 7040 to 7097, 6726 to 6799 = 1.73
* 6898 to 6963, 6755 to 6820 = 1.34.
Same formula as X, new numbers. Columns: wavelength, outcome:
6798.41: 5.41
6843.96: 6.1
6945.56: 8.12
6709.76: 6.67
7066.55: 8.62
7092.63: 6.87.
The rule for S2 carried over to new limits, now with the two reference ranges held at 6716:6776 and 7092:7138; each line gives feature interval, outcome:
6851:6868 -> 2.2 Angstrom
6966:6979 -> -3.3 Angstrom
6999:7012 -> -4.5 Angstrom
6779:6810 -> 2.4 Angstrom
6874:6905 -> 1.6 Angstrom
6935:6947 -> -2.6 Angstrom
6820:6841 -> 1.2 Angstrom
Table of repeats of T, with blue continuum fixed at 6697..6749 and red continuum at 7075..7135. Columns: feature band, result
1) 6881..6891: 1.2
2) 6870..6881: 1.2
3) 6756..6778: 0.4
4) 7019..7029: -3.0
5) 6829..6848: 1.6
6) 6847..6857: 1.6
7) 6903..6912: 0.4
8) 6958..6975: -3.3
